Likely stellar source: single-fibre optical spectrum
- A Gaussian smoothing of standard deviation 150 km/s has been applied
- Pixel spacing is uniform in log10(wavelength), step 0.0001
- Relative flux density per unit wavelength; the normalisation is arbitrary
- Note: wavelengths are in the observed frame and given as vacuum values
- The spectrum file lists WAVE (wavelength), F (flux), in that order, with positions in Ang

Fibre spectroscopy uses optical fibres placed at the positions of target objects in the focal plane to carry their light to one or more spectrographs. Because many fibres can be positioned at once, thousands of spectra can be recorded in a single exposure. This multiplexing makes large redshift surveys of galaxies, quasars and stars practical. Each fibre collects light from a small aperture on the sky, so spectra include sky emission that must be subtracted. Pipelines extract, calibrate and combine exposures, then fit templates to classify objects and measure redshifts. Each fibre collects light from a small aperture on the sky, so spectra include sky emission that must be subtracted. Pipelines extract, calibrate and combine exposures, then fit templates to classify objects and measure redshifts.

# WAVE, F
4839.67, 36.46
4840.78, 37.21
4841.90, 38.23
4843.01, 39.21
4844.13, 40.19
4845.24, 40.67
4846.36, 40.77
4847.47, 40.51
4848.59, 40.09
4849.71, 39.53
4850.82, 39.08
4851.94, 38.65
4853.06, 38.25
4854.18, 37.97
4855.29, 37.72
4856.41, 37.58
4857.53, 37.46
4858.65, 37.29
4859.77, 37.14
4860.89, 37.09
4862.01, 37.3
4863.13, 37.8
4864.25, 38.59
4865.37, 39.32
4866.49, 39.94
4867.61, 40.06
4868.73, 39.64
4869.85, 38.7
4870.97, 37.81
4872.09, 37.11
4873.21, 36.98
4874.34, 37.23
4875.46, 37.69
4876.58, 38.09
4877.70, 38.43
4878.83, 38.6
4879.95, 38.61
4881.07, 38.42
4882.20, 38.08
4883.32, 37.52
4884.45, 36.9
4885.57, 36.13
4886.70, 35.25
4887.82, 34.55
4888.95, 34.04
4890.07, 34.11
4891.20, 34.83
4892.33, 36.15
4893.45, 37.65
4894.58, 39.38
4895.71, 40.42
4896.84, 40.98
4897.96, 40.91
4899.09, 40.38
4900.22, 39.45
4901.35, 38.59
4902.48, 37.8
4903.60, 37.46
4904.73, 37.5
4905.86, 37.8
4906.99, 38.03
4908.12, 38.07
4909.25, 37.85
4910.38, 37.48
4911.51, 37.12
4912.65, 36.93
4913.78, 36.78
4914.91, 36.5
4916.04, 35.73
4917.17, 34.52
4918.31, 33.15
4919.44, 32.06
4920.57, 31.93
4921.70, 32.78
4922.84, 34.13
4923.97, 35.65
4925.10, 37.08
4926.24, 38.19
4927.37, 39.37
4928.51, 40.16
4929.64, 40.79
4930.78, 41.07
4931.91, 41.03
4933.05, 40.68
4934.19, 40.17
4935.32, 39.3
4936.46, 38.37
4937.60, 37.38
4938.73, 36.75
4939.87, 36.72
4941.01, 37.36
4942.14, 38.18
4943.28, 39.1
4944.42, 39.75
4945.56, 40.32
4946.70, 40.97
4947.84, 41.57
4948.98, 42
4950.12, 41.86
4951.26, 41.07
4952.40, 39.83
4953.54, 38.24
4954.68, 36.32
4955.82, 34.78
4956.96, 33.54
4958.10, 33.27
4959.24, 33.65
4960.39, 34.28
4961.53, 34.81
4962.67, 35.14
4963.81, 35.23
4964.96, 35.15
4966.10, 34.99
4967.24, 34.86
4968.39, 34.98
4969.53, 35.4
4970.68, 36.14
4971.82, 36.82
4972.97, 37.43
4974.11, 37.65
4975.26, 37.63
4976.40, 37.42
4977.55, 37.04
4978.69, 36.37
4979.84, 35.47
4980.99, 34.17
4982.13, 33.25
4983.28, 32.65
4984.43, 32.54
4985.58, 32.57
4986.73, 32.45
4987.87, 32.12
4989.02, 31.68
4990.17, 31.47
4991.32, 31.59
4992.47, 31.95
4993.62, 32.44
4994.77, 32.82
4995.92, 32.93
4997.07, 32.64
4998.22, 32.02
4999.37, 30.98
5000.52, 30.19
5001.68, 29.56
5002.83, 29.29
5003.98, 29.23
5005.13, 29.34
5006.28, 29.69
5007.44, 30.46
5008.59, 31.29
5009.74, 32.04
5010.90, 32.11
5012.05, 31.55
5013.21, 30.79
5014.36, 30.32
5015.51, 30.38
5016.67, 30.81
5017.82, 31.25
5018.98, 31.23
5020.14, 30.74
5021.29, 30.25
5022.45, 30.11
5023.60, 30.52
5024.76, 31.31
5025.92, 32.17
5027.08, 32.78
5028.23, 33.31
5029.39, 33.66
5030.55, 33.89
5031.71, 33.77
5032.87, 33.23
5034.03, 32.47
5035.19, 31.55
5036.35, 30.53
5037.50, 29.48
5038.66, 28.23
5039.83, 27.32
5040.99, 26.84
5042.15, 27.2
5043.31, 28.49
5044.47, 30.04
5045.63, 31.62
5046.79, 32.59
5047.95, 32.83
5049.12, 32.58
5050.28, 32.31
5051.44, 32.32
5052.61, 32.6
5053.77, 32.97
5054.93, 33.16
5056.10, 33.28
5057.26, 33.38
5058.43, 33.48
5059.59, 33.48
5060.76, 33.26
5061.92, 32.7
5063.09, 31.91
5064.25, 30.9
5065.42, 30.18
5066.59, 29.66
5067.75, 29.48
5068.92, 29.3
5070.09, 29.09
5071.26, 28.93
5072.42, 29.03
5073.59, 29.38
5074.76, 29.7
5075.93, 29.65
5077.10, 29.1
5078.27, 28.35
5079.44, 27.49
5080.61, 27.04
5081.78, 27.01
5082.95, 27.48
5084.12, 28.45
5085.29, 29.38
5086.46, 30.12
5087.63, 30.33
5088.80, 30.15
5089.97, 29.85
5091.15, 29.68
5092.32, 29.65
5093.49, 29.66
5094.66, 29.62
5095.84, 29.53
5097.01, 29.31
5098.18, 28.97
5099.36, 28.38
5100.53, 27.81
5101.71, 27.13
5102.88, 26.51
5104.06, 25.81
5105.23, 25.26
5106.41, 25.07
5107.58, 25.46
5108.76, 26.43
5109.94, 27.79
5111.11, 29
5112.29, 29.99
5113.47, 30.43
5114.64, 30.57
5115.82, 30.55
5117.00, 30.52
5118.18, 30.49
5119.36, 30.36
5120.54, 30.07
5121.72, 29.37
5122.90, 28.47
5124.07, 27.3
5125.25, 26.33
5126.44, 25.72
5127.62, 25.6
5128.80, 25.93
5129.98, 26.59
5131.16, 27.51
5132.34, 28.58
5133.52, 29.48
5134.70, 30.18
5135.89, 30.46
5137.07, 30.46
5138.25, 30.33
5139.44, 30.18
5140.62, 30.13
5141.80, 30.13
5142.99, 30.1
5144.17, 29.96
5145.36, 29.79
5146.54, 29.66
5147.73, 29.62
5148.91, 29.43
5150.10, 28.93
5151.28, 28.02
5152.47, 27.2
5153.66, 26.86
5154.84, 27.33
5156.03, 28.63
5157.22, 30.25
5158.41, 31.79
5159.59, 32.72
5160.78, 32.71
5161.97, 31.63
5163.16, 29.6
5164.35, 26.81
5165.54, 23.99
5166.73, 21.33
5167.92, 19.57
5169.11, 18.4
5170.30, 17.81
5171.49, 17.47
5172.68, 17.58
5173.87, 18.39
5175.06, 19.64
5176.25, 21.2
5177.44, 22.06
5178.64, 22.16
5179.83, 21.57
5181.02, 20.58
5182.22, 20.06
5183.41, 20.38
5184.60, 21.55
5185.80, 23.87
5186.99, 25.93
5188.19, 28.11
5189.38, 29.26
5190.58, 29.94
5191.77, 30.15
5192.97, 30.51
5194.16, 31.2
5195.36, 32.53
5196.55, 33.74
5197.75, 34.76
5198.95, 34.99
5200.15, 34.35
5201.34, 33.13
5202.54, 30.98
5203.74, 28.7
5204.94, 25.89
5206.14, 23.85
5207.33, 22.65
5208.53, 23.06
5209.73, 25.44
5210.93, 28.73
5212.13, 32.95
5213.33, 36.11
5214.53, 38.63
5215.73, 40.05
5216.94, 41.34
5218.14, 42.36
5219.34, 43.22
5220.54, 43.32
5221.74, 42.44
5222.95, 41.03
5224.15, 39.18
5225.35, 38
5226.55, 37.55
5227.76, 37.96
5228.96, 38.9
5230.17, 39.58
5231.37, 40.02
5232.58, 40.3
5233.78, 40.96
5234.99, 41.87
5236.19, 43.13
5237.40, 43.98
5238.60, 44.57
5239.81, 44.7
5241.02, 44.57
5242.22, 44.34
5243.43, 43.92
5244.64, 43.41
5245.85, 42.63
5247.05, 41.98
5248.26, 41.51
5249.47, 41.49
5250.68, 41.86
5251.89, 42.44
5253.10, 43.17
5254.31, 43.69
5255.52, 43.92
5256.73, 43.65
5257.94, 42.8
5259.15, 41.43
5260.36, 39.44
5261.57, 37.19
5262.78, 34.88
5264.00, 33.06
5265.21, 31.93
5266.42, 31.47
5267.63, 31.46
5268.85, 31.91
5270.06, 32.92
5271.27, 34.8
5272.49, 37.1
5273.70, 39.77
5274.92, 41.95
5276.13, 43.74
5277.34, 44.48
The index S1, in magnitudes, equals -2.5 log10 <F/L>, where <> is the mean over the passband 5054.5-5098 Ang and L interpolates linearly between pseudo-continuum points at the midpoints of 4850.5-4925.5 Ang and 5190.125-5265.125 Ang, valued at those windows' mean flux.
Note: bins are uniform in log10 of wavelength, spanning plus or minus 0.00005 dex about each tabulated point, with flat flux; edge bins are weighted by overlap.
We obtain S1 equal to 0.24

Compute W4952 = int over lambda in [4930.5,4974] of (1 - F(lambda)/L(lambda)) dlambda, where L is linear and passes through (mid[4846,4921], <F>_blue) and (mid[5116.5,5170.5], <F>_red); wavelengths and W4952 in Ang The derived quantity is -3.0 Ang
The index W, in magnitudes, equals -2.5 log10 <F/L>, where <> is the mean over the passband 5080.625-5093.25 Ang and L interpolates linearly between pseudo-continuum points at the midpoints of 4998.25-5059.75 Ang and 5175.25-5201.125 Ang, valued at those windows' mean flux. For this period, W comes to 0.02 mag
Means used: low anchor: 31.2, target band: 29.1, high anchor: 27.1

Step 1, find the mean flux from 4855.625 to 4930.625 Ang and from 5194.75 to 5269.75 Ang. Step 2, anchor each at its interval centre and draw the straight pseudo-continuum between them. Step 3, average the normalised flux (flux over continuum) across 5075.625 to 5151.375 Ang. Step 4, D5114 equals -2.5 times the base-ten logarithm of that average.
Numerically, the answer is 0.29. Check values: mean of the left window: 37.4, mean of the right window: 37.8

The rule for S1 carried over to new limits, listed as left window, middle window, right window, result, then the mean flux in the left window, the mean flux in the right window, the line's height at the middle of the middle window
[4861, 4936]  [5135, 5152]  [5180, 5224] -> 0.095 mag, 37.6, 31.3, 32.5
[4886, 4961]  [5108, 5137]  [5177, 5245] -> 0.220 mag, 37.6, 34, 35.1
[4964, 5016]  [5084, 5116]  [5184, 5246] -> 0.197 mag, 33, 35.6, 34.3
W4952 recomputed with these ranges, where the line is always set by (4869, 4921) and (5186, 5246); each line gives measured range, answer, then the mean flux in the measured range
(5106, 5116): 2.2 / 28.4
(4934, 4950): -0.9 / 39.2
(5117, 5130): 3.0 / 28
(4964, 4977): 0.3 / 36.2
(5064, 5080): 3.2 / 29.3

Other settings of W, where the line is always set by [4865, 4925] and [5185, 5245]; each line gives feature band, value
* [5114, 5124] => 0.206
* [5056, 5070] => 0.154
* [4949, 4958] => -0.030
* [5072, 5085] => 0.267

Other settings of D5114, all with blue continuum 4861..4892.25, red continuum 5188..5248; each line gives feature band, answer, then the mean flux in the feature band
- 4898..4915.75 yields -0.02 mag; 37.9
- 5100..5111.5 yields 0.36 mag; 26.6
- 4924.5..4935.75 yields -0.07 mag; 39.8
